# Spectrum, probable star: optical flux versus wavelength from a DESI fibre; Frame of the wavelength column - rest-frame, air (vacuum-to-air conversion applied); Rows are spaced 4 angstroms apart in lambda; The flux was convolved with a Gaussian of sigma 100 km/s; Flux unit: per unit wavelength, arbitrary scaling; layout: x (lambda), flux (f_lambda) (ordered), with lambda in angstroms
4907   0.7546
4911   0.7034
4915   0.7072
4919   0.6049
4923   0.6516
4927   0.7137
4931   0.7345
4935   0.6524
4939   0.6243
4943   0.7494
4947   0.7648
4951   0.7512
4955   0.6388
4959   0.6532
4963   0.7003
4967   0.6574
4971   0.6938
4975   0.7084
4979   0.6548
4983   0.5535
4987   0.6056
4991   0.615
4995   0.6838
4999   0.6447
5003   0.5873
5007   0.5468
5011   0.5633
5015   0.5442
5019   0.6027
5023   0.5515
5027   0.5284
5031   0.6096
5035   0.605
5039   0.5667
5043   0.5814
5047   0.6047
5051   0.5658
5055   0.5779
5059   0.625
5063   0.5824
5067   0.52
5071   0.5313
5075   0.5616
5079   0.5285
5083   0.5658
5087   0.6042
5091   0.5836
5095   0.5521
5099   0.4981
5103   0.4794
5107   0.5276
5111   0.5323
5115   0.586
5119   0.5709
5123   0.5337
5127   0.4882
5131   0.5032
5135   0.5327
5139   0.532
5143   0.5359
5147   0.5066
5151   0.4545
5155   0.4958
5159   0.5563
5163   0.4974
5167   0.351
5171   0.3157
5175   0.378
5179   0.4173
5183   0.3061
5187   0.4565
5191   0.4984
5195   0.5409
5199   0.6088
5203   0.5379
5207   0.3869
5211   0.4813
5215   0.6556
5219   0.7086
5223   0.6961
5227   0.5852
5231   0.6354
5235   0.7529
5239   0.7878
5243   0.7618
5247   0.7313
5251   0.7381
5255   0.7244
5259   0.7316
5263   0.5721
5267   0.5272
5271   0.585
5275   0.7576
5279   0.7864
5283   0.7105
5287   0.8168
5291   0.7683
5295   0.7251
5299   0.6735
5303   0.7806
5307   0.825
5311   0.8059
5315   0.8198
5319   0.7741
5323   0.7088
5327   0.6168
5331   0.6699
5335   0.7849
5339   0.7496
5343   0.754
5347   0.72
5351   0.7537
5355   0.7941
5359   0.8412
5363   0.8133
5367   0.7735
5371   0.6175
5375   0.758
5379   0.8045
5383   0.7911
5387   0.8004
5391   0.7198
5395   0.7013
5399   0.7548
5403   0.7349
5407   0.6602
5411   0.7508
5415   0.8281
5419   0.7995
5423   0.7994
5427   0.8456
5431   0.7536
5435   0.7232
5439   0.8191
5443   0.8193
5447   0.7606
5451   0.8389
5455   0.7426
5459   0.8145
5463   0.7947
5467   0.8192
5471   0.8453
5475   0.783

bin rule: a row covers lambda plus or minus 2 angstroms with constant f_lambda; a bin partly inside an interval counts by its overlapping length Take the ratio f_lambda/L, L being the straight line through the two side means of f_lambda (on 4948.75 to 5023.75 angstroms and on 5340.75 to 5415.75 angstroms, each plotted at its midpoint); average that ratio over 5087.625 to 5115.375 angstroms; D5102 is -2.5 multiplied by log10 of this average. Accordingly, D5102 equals 0.24 mag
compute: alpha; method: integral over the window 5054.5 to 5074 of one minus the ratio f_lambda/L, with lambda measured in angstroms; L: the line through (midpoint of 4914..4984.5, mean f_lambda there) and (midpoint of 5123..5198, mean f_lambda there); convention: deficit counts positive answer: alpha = -0.1 angstroms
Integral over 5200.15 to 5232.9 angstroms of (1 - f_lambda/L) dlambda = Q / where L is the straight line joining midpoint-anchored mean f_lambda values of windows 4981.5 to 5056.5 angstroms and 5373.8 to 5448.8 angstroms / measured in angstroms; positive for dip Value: 4.48 angstroms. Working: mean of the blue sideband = 0.586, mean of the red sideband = 0.77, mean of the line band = 0.586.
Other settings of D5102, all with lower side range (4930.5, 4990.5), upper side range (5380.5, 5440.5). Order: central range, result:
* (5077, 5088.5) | 0.23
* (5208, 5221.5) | 0.20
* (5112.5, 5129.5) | 0.28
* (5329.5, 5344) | 0.01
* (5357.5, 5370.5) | -0.04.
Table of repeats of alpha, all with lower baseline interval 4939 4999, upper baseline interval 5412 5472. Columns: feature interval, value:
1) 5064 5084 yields 4.5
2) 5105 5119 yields 3.1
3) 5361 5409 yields 2.4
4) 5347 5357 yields 0.1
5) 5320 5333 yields 1.6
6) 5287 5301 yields 0.4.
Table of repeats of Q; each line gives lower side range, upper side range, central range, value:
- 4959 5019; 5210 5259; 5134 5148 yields 2.9 angstroms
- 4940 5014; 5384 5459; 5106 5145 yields 8.9 angstroms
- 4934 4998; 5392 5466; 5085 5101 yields 3.2 angstroms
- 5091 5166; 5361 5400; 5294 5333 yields -2.8 angstroms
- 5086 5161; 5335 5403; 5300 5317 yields -2.4 angstroms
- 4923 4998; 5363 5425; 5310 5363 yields -0.7 angstroms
